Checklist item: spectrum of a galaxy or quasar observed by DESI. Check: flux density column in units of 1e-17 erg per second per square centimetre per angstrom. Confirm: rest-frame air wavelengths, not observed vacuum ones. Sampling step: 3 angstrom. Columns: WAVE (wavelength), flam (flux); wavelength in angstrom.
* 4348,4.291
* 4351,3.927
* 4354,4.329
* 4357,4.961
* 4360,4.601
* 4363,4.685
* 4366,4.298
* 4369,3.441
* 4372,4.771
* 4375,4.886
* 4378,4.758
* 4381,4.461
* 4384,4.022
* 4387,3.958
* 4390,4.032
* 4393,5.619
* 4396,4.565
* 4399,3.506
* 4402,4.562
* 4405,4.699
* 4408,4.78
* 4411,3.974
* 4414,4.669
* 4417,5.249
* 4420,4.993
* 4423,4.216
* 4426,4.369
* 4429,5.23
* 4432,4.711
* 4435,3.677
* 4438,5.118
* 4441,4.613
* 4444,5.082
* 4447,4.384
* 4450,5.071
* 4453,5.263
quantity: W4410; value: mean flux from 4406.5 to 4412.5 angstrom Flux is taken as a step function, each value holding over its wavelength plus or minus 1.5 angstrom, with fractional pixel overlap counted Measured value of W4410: 4.38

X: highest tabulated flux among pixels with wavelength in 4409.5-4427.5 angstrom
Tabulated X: 5.249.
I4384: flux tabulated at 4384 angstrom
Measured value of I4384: 4.022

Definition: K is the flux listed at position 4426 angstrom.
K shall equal 4.369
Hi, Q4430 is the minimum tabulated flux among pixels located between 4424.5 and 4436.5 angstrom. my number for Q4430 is 3.677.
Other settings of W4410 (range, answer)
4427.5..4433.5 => 4.97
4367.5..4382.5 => 4.46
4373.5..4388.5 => 4.42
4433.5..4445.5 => 4.62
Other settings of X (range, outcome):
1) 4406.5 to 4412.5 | 4.78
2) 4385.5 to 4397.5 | 5.619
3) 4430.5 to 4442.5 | 5.118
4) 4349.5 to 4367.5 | 4.961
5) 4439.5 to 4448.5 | 5.082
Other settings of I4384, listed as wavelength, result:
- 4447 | 4.384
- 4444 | 5.082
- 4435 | 3.677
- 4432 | 4.711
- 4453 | 5.263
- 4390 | 4.032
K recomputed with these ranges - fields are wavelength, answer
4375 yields 4.886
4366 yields 4.298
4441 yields 4.613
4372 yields 4.771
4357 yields 4.961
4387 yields 3.958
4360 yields 4.601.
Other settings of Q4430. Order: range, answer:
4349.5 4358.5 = 3.927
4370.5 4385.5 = 4.022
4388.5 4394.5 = 4.032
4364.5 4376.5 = 3.441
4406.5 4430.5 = 3.974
